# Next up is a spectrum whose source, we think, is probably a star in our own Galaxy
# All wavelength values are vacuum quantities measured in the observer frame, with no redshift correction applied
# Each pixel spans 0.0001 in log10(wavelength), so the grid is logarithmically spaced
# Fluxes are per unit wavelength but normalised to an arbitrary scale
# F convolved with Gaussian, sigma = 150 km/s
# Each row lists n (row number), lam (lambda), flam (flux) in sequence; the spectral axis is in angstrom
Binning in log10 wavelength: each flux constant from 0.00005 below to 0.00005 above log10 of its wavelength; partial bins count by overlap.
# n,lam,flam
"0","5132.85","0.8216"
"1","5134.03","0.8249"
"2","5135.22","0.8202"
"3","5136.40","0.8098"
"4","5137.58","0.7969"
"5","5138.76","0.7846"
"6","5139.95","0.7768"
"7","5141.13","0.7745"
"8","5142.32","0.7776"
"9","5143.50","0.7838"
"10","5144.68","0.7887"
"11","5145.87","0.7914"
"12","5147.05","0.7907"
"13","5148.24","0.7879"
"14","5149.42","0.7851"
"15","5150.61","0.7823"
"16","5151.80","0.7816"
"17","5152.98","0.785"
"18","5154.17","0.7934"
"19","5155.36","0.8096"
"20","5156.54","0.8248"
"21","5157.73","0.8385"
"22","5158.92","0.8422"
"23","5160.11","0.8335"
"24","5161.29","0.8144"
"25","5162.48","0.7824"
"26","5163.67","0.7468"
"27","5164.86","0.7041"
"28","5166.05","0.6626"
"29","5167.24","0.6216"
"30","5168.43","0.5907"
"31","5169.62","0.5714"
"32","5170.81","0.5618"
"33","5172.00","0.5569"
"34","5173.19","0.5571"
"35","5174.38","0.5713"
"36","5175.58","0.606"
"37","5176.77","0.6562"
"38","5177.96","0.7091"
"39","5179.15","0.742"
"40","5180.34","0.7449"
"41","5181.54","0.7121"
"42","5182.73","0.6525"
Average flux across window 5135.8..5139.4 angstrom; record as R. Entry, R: 0.797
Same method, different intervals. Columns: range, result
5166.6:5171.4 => 0.587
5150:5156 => 0.791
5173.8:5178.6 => 0.637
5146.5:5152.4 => 0.785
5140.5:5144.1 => 0.78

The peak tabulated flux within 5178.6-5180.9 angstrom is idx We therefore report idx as 0.7449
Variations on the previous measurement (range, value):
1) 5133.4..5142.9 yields 0.8249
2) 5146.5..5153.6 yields 0.7907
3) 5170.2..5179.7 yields 0.742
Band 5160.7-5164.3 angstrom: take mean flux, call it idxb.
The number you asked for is 0.781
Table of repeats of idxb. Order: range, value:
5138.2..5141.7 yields 0.778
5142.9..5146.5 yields 0.79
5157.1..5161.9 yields 0.832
